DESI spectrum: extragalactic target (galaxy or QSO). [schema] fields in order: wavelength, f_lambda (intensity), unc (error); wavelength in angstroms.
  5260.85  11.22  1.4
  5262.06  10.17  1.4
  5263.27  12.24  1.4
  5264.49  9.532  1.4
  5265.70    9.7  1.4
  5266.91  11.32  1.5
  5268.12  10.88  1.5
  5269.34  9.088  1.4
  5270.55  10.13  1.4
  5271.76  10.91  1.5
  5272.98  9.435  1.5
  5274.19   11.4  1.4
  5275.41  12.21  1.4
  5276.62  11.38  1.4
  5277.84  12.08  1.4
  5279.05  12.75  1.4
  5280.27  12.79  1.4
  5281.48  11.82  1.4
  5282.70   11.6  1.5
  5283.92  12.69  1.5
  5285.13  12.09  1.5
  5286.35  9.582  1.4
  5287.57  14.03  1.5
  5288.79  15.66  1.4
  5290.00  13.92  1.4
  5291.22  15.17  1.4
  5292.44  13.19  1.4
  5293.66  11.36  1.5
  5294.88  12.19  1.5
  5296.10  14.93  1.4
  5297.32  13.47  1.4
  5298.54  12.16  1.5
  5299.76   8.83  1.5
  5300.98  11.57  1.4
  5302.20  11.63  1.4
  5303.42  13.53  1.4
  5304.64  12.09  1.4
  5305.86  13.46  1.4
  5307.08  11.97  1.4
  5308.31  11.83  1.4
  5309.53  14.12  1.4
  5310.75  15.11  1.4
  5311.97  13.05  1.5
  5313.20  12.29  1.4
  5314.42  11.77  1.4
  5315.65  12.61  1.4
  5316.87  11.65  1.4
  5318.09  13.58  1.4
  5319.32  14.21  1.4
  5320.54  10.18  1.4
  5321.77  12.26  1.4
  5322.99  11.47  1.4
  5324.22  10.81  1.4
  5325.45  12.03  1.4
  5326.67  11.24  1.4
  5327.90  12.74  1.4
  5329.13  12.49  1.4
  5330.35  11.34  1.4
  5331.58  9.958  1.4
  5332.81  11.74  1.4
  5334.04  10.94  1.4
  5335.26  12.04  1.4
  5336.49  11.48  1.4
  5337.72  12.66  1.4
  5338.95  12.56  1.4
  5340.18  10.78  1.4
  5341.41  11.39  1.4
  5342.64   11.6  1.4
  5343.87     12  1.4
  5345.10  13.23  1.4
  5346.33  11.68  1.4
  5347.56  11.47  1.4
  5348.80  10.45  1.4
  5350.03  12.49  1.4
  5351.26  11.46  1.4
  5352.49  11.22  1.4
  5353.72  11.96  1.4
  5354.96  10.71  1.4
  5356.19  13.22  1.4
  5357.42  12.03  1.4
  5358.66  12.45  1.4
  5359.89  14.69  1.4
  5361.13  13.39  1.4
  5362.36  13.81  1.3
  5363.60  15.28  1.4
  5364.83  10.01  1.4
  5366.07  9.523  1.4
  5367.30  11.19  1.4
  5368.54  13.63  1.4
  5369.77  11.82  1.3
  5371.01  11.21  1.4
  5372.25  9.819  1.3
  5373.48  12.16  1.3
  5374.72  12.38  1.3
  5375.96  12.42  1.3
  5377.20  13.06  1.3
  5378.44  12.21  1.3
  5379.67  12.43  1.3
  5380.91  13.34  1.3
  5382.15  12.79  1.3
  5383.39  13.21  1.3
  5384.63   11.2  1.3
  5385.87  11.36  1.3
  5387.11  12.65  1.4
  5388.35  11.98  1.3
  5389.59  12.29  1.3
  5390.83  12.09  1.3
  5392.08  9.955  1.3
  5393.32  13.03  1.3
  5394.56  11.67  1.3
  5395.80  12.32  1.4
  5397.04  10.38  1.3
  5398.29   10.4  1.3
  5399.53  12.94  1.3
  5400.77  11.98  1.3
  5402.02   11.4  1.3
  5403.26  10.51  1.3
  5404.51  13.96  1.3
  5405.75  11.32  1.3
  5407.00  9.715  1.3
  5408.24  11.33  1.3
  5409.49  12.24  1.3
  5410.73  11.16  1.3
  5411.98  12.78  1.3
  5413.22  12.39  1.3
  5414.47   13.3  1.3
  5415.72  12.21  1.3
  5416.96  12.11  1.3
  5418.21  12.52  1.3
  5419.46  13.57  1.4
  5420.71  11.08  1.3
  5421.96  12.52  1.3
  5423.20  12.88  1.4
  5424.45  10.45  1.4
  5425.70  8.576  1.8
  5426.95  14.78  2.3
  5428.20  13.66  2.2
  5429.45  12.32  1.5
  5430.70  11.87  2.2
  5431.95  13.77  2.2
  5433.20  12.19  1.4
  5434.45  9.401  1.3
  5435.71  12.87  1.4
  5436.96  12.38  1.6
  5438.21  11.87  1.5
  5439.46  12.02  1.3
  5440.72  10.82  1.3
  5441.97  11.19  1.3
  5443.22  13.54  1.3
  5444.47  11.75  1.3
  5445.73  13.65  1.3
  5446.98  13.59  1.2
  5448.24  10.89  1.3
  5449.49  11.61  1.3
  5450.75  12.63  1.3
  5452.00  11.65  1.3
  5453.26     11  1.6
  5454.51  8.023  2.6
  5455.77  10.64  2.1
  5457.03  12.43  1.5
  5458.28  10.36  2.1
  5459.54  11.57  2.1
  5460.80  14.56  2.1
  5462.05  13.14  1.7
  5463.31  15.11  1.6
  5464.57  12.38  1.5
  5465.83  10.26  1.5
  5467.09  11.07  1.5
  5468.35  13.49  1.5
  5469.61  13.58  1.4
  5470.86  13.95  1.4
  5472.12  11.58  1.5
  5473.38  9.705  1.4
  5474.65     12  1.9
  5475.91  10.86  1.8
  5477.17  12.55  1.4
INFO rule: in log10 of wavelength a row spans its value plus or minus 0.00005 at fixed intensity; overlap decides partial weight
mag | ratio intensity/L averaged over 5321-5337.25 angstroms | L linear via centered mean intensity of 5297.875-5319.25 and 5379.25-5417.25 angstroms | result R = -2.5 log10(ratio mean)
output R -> 0.07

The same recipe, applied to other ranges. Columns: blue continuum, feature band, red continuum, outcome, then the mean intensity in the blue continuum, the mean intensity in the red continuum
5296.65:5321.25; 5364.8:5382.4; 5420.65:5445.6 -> 0.03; 12.5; 12.1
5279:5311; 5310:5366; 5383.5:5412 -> 0.02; 12.7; 11.7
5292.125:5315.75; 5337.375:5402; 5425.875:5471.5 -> 0.03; 12.5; 12.2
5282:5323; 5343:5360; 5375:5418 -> 0.03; 12.6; 12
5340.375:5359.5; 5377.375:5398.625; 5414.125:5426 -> -0.01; 11.8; 12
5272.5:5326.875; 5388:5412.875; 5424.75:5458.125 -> 0.03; 12.4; 11.9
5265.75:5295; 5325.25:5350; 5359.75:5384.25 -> 0.05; 11.9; 12.4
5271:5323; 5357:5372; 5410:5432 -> 0.00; 12.4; 12.3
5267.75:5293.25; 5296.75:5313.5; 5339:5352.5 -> -0.05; 12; 11.7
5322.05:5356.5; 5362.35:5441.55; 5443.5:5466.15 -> -0.01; 11.7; 12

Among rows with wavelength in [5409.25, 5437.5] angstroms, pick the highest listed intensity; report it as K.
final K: 14.78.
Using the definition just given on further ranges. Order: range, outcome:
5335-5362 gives 14.69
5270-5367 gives 15.66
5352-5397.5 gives 15.28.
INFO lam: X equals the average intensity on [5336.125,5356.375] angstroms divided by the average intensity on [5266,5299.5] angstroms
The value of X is 1.0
